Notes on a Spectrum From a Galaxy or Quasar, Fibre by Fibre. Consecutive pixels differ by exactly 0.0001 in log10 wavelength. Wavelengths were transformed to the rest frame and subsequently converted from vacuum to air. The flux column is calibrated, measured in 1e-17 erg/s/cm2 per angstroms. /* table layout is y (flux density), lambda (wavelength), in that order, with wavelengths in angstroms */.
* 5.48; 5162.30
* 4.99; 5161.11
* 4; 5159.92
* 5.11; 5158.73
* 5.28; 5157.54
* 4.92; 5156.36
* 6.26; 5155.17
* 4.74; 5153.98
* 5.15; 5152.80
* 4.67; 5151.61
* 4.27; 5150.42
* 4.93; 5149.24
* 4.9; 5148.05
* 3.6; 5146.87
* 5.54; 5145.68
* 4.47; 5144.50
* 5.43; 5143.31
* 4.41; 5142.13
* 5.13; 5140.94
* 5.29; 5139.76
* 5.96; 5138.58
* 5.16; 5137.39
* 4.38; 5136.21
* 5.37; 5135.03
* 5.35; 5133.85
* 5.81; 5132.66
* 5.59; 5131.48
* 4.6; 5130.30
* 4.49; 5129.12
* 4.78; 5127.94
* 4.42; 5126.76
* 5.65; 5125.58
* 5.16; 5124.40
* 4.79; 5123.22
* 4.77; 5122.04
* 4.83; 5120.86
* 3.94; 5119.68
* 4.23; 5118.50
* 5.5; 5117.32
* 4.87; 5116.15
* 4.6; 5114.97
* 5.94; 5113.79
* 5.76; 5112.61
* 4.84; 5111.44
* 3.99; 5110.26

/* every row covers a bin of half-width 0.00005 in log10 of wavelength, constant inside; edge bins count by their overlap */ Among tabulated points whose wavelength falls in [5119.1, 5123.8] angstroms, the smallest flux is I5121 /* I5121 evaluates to 3.94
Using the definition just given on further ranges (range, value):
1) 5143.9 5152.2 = 3.6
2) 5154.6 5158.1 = 4.92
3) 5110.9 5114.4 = 4.84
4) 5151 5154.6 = 4.67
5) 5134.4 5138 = 4.38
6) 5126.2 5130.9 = 4.42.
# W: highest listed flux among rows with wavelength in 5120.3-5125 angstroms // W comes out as 5.16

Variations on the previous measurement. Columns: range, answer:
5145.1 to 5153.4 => 5.54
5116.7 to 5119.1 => 5.5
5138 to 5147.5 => 5.96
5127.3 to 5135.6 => 5.81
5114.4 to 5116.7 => 4.87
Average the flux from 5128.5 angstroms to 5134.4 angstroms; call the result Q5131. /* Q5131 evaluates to 5.16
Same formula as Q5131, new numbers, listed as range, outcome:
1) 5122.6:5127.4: 5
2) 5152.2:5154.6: 4.96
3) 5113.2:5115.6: 5.25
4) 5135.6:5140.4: 5.2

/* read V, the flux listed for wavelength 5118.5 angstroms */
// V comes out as 4.23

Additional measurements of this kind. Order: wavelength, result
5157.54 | 5.28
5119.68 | 3.94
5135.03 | 5.37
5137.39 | 5.16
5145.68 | 5.54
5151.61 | 4.67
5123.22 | 4.79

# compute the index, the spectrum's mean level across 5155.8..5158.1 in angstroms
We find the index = 5.12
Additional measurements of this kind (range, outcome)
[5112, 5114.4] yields 5.83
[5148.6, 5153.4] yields 4.76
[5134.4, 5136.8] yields 4.9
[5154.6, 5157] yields 5.59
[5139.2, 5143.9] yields 5.07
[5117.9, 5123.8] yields 4.51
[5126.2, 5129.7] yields 4.57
